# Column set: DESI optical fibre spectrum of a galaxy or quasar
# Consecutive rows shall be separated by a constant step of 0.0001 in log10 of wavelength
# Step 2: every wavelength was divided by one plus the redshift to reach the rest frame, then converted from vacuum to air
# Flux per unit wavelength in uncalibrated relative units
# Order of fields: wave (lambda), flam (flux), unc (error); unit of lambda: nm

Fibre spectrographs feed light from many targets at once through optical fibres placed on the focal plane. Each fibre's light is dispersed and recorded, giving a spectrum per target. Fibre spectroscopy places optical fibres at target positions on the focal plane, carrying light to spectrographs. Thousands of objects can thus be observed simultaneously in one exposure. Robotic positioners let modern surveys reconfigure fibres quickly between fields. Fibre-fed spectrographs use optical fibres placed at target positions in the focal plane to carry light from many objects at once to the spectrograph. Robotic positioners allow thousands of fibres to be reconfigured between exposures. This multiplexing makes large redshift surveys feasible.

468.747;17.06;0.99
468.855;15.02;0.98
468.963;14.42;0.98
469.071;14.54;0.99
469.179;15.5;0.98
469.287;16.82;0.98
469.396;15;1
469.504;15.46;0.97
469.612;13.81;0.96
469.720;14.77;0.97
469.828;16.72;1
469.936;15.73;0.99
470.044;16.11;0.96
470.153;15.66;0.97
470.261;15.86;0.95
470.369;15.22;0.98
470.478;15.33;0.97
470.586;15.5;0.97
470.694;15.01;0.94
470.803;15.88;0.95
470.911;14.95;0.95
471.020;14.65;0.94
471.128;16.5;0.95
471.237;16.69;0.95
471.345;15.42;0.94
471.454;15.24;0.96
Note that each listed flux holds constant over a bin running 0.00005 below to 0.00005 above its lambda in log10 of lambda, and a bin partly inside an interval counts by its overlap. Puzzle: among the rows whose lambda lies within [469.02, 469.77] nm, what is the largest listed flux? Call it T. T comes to 16.82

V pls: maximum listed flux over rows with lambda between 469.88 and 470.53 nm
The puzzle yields 16.11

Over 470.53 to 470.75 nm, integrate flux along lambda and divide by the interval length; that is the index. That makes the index 15.3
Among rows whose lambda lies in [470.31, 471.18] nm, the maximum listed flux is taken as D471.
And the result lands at 16.5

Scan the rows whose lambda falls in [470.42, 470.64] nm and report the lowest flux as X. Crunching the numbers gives 15.33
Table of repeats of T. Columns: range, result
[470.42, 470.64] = 15.5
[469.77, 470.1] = 16.72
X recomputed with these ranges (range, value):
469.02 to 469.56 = 14.54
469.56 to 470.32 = 13.81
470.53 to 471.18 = 14.65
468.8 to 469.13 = 14.42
